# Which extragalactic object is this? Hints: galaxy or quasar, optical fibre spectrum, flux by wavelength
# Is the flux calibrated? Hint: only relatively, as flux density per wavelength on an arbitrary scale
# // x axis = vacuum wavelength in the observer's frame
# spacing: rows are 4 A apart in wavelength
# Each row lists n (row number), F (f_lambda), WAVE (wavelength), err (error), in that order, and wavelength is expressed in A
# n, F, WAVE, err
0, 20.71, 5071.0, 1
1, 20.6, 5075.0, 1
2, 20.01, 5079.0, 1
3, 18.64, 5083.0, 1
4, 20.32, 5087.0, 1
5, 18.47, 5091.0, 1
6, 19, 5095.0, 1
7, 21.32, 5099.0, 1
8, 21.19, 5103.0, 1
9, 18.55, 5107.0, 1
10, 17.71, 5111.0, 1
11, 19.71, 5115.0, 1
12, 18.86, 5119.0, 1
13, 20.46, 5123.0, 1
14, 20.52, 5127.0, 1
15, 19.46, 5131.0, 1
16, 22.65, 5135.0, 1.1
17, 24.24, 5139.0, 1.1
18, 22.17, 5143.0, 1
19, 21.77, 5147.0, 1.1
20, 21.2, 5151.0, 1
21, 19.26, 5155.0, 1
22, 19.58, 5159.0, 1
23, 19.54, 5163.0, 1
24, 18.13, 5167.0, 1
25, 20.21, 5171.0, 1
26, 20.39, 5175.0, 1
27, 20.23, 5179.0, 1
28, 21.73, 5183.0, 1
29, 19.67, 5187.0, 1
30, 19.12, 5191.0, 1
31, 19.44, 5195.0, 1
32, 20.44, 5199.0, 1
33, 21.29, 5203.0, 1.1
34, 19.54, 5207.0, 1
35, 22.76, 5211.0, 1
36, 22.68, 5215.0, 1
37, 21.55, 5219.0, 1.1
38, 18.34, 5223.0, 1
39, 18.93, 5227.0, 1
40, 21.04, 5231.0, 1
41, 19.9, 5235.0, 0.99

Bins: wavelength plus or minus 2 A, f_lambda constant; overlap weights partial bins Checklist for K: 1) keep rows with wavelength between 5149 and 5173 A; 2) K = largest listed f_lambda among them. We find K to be 21.2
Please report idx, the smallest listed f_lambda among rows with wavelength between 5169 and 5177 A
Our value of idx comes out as 20.21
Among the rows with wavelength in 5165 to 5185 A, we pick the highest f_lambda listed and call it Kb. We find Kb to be 21.73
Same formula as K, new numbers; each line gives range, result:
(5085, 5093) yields 20.32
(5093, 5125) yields 21.32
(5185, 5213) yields 22.76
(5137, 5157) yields 24.24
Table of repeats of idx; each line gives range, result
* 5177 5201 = 19.12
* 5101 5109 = 18.55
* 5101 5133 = 17.71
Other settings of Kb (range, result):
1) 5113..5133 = 20.52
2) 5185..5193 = 19.67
